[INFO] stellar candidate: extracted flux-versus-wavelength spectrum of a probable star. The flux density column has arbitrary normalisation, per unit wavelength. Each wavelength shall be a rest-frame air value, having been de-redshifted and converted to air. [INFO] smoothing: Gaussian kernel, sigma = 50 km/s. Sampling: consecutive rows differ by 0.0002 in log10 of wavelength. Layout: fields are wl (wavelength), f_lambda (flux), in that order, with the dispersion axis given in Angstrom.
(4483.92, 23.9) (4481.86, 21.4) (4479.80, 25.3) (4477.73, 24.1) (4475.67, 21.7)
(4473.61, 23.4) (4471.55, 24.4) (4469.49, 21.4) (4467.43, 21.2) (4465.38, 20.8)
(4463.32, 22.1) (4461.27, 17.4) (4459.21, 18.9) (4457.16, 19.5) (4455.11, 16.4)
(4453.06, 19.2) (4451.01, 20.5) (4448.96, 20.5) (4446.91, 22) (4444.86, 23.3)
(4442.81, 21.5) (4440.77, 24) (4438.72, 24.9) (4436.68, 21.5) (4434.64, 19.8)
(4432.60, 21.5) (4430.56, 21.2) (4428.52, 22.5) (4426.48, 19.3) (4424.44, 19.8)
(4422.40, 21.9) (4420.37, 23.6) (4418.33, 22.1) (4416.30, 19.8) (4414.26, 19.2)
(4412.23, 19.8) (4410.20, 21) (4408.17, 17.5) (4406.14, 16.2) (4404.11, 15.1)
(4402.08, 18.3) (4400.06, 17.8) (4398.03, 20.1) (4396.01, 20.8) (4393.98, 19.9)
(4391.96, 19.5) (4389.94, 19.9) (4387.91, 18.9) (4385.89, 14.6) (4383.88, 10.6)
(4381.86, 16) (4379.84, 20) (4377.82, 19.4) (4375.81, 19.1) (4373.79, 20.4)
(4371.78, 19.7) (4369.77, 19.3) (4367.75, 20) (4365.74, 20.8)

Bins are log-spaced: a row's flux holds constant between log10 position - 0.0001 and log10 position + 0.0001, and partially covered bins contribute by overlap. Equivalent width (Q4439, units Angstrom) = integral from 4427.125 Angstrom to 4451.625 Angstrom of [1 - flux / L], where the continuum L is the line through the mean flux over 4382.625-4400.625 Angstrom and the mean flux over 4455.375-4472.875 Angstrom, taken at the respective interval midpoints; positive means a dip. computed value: -2.8 Angstrom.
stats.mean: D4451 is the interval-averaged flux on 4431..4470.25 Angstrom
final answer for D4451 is 20.9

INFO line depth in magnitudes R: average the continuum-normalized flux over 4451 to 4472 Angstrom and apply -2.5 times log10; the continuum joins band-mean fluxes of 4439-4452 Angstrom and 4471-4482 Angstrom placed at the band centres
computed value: 0.142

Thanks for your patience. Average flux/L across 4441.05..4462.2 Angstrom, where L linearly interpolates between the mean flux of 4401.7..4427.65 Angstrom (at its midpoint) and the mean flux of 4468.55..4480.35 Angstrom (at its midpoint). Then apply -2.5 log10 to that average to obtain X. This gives 0.09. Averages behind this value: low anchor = 19.6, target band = 20.1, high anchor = 23.3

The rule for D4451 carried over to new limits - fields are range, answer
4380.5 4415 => 18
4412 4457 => 21.1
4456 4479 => 21.4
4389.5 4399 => 20.1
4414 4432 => 21.1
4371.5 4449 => 19.8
